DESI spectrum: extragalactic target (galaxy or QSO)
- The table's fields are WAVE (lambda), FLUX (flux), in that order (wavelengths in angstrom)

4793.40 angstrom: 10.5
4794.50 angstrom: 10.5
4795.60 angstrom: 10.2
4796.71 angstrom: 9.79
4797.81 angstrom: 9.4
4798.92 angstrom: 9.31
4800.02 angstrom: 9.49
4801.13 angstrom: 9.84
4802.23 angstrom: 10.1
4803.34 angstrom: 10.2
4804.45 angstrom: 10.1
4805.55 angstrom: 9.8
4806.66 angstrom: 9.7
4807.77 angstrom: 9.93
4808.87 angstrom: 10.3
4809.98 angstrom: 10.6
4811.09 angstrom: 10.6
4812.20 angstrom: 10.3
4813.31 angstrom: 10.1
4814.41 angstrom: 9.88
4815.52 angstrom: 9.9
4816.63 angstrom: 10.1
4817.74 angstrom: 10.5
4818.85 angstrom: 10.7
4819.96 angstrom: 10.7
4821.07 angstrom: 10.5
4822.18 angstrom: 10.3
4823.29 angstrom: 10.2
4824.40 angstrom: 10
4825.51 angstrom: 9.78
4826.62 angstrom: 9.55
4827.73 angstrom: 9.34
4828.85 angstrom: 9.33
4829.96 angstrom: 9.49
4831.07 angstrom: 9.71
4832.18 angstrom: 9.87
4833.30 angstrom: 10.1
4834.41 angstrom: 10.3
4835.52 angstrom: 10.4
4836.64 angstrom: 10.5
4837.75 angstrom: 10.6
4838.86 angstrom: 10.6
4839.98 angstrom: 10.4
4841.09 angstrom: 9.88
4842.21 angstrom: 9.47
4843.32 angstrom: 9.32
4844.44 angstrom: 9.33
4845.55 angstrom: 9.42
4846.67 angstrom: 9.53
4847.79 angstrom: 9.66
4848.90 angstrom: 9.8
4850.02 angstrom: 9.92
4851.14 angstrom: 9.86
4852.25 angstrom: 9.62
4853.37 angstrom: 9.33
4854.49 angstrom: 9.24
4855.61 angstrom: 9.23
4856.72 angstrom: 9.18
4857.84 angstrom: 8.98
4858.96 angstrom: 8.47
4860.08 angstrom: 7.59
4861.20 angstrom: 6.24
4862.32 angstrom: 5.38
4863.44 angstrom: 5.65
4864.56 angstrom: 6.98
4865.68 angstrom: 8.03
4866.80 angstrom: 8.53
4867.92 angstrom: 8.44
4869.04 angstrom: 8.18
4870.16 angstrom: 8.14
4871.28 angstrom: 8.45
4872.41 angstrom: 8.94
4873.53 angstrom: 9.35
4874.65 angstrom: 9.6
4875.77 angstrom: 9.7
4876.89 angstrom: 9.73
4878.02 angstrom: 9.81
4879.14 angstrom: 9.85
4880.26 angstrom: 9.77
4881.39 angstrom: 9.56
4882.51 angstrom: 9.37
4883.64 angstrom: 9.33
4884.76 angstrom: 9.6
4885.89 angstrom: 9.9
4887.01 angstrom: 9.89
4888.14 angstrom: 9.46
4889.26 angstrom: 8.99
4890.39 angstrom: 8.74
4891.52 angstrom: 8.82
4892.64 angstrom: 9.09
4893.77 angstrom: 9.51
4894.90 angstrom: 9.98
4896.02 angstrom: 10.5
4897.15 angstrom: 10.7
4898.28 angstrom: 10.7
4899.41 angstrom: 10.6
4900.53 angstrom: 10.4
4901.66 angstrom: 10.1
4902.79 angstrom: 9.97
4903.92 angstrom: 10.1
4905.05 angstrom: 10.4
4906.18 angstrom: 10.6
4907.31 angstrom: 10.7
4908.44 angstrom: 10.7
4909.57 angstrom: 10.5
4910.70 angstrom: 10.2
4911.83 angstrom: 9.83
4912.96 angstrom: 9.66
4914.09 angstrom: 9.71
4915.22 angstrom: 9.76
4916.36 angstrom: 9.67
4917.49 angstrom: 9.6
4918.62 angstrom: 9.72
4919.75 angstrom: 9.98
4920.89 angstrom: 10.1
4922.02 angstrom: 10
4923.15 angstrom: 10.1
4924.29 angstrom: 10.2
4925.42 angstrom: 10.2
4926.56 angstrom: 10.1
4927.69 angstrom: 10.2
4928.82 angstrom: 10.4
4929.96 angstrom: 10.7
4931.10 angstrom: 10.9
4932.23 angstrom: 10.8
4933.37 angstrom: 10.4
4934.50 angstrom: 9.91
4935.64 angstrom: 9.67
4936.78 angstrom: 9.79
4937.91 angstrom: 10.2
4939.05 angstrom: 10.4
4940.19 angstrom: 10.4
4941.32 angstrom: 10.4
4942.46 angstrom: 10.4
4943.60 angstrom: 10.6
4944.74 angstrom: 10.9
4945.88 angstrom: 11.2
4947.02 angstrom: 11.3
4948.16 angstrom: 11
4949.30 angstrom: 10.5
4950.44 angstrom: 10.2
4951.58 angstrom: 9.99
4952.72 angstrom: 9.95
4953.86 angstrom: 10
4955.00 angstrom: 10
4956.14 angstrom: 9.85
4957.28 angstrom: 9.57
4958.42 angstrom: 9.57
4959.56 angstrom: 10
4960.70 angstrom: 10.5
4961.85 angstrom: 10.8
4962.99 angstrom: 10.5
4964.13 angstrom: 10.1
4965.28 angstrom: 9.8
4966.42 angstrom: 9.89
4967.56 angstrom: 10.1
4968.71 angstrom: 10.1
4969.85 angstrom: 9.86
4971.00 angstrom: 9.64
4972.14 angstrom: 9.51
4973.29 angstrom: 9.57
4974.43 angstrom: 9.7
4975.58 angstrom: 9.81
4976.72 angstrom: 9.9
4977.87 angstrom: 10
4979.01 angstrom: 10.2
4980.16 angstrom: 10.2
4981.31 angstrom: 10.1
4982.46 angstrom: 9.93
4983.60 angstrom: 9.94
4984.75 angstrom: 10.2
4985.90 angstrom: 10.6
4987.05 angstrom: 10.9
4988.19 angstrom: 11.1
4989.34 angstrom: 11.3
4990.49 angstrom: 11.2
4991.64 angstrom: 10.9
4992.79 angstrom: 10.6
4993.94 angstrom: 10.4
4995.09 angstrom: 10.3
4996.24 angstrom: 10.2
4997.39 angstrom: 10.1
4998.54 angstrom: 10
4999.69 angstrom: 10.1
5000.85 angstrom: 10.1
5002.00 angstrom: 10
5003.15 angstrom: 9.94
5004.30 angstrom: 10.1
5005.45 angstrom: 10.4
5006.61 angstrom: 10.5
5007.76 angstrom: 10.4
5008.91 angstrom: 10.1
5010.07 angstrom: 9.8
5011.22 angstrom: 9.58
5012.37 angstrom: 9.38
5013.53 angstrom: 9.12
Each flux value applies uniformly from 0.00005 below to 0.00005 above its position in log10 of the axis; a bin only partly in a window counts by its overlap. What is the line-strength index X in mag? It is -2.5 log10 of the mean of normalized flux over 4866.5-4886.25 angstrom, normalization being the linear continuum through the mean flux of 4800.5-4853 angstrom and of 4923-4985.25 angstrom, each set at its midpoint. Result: 0.09 mag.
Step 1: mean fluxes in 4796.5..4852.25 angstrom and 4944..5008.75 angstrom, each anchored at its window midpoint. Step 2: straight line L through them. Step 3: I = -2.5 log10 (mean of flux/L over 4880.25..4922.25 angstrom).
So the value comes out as 0.02 mag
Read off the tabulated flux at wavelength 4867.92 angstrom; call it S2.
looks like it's 8.44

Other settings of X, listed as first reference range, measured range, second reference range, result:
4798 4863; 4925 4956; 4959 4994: -0.030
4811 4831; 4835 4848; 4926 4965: 0.018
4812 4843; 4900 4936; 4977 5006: 0.007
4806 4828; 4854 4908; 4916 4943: 0.111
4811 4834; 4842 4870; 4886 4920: 0.164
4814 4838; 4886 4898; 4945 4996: 0.060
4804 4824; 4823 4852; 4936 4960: 0.042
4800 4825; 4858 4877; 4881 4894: 0.185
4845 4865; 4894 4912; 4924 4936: -0.073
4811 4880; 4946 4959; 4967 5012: -0.025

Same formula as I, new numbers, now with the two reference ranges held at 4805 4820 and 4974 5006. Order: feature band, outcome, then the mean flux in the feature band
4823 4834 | 0.05 mag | 9.73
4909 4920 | 0.04 mag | 9.86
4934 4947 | -0.01 mag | 10.4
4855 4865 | 0.33 mag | 7.54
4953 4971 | 0.03 mag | 10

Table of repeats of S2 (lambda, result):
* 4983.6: 9.94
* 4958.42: 9.57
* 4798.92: 9.31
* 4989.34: 11.3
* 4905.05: 10.4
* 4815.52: 9.9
